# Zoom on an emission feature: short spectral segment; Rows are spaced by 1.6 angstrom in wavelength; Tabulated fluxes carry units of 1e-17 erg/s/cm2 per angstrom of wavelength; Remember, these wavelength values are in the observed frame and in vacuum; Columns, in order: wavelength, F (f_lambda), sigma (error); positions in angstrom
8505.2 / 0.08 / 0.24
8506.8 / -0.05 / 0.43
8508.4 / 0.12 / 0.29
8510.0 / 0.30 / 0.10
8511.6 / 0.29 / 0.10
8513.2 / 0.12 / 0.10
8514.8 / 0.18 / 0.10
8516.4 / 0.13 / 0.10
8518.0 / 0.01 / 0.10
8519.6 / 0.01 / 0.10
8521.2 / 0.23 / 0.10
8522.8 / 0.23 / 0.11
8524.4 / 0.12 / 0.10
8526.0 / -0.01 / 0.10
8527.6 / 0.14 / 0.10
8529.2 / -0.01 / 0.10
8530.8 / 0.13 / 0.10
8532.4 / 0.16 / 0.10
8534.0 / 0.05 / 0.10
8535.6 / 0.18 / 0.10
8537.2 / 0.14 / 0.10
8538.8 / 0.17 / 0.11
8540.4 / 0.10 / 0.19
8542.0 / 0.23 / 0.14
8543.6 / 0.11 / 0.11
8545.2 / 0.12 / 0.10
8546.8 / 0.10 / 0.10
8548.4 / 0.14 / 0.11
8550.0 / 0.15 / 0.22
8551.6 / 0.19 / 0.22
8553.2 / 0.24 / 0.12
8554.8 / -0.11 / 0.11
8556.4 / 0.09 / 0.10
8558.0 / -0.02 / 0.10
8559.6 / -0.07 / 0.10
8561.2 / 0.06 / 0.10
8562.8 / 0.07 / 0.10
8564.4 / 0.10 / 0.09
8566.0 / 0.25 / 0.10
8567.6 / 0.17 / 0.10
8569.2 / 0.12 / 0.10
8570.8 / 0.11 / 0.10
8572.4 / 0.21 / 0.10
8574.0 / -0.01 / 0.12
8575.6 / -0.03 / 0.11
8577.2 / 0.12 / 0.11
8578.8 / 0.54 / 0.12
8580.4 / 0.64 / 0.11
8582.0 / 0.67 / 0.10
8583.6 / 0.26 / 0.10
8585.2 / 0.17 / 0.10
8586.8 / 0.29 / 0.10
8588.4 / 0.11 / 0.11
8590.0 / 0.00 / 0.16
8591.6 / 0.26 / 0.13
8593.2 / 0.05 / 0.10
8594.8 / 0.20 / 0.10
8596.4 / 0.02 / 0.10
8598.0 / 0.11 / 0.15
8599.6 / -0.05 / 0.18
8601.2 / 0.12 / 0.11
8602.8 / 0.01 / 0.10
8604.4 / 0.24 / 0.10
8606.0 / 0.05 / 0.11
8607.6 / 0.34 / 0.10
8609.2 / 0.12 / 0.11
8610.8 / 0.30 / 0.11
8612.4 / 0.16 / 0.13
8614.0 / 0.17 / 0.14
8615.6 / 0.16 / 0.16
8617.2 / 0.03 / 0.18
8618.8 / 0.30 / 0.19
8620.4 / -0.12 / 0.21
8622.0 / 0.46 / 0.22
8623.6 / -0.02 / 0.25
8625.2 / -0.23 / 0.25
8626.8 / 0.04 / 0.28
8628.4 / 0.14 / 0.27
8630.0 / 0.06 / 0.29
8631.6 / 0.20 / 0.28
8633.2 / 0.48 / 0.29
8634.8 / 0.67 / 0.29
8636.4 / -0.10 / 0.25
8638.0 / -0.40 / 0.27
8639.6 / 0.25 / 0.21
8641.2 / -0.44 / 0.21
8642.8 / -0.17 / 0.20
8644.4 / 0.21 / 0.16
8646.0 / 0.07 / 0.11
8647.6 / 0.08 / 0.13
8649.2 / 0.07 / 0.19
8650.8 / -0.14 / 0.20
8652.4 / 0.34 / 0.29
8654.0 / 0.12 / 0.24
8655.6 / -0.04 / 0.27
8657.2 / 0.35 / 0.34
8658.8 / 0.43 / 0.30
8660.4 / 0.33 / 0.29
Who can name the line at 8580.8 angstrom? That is Hgamma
